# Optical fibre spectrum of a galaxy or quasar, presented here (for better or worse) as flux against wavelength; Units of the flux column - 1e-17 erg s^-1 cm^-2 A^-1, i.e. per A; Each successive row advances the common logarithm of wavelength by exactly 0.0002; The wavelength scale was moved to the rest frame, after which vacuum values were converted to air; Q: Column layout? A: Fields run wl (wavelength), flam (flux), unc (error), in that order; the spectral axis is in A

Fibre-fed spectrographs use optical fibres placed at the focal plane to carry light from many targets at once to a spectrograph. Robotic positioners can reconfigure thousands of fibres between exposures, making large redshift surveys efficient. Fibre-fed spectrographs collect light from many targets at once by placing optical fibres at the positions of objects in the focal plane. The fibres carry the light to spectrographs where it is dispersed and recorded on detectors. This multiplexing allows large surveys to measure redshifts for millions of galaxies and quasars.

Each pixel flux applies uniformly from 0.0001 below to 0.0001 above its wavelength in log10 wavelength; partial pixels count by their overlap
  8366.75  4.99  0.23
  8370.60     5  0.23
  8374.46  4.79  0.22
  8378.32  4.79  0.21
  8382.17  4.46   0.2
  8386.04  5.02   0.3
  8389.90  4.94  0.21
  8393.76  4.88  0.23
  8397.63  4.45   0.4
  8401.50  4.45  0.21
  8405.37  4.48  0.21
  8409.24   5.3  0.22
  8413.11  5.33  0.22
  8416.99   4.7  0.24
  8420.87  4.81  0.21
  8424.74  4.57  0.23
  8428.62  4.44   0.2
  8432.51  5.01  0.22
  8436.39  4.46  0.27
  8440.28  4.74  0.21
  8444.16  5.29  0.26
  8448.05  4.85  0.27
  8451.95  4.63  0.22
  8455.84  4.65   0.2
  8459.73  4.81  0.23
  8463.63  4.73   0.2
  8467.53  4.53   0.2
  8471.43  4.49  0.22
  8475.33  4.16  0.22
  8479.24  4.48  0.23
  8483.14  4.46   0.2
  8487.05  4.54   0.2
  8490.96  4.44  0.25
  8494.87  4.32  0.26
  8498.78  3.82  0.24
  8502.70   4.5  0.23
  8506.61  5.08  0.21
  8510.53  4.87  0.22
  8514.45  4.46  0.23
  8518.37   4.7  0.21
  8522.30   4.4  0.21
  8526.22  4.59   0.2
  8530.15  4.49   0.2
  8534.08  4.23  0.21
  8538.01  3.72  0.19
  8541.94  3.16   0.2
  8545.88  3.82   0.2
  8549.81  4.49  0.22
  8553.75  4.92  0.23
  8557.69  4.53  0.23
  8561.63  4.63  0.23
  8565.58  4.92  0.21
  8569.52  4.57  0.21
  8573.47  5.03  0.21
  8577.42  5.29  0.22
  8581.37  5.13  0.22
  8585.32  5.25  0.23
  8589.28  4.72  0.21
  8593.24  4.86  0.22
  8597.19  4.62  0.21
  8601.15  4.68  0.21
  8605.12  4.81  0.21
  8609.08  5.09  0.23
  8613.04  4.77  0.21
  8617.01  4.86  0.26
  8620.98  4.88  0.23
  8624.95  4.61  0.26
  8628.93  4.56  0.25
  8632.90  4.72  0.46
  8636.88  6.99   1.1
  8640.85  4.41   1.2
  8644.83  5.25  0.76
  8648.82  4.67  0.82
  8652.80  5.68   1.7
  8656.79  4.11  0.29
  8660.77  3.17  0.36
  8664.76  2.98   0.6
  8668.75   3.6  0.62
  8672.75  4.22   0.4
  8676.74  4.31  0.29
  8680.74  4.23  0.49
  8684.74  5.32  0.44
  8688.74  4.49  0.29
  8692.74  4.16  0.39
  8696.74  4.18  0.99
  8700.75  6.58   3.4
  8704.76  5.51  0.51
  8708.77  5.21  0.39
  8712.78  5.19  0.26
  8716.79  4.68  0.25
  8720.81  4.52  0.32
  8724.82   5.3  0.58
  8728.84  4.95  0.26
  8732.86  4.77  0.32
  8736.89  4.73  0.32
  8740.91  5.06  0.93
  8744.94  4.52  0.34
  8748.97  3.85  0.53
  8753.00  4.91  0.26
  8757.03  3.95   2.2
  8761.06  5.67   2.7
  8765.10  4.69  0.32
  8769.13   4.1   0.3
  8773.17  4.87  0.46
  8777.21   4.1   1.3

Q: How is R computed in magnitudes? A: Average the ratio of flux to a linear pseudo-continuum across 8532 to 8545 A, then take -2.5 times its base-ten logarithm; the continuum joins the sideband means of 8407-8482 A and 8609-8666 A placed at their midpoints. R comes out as 0.26 mag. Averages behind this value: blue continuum 4.73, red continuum 4.73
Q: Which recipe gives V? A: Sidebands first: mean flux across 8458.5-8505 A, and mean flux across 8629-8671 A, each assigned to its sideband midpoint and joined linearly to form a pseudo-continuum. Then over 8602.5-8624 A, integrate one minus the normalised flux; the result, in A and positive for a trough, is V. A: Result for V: -1.6 A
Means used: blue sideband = 4.44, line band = 4.86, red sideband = 4.56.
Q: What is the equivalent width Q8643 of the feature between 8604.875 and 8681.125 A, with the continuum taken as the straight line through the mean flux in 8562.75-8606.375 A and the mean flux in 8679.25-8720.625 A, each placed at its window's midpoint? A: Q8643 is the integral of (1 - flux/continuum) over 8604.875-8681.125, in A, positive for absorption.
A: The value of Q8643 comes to 5.0 A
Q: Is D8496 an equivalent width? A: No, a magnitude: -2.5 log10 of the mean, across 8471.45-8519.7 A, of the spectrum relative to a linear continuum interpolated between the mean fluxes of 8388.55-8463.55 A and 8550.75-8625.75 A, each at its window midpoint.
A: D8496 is 0.08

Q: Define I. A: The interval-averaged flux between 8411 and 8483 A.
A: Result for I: 4.7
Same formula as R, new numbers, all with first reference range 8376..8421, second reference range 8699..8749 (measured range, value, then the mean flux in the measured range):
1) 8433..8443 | 0.03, 4.72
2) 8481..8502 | 0.13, 4.33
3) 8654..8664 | 0.32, 3.72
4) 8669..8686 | 0.14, 4.39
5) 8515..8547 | 0.18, 4.16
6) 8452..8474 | 0.05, 4.63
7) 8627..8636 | 0.01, 4.93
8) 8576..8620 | 0.01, 4.91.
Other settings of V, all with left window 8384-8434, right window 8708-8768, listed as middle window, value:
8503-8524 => 0.4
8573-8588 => -1.2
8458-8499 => 2.9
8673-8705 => 0.0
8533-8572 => 3.9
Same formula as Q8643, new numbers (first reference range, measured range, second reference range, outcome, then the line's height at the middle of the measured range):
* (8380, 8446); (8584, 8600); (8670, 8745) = -0.1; 4.81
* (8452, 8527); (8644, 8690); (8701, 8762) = 4.6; 4.79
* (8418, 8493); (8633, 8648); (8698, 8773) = -1.8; 4.8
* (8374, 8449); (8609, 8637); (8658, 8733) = -1.7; 4.64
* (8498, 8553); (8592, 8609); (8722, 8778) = -1.2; 4.45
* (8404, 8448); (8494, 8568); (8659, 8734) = 5.3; 4.75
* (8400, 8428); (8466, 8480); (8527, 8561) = 0.4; 4.53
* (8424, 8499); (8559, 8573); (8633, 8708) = -0.3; 4.63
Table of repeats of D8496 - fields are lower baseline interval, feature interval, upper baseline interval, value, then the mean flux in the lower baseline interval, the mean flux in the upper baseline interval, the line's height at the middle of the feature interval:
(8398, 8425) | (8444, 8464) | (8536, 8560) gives -0.05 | 4.8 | 4.12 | 4.59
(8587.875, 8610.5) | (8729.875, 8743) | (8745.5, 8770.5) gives -0.06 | 4.79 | 4.54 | 4.57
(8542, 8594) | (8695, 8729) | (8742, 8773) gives -0.12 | 4.72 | 4.56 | 4.6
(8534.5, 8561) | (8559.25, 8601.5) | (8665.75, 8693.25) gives -0.17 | 4.14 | 4.29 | 4.18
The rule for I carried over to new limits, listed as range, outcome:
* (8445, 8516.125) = 4.56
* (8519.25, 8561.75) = 4.27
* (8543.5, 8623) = 4.79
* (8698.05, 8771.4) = 4.89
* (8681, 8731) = 4.98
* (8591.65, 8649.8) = 4.92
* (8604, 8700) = 4.61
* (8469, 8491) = 4.43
